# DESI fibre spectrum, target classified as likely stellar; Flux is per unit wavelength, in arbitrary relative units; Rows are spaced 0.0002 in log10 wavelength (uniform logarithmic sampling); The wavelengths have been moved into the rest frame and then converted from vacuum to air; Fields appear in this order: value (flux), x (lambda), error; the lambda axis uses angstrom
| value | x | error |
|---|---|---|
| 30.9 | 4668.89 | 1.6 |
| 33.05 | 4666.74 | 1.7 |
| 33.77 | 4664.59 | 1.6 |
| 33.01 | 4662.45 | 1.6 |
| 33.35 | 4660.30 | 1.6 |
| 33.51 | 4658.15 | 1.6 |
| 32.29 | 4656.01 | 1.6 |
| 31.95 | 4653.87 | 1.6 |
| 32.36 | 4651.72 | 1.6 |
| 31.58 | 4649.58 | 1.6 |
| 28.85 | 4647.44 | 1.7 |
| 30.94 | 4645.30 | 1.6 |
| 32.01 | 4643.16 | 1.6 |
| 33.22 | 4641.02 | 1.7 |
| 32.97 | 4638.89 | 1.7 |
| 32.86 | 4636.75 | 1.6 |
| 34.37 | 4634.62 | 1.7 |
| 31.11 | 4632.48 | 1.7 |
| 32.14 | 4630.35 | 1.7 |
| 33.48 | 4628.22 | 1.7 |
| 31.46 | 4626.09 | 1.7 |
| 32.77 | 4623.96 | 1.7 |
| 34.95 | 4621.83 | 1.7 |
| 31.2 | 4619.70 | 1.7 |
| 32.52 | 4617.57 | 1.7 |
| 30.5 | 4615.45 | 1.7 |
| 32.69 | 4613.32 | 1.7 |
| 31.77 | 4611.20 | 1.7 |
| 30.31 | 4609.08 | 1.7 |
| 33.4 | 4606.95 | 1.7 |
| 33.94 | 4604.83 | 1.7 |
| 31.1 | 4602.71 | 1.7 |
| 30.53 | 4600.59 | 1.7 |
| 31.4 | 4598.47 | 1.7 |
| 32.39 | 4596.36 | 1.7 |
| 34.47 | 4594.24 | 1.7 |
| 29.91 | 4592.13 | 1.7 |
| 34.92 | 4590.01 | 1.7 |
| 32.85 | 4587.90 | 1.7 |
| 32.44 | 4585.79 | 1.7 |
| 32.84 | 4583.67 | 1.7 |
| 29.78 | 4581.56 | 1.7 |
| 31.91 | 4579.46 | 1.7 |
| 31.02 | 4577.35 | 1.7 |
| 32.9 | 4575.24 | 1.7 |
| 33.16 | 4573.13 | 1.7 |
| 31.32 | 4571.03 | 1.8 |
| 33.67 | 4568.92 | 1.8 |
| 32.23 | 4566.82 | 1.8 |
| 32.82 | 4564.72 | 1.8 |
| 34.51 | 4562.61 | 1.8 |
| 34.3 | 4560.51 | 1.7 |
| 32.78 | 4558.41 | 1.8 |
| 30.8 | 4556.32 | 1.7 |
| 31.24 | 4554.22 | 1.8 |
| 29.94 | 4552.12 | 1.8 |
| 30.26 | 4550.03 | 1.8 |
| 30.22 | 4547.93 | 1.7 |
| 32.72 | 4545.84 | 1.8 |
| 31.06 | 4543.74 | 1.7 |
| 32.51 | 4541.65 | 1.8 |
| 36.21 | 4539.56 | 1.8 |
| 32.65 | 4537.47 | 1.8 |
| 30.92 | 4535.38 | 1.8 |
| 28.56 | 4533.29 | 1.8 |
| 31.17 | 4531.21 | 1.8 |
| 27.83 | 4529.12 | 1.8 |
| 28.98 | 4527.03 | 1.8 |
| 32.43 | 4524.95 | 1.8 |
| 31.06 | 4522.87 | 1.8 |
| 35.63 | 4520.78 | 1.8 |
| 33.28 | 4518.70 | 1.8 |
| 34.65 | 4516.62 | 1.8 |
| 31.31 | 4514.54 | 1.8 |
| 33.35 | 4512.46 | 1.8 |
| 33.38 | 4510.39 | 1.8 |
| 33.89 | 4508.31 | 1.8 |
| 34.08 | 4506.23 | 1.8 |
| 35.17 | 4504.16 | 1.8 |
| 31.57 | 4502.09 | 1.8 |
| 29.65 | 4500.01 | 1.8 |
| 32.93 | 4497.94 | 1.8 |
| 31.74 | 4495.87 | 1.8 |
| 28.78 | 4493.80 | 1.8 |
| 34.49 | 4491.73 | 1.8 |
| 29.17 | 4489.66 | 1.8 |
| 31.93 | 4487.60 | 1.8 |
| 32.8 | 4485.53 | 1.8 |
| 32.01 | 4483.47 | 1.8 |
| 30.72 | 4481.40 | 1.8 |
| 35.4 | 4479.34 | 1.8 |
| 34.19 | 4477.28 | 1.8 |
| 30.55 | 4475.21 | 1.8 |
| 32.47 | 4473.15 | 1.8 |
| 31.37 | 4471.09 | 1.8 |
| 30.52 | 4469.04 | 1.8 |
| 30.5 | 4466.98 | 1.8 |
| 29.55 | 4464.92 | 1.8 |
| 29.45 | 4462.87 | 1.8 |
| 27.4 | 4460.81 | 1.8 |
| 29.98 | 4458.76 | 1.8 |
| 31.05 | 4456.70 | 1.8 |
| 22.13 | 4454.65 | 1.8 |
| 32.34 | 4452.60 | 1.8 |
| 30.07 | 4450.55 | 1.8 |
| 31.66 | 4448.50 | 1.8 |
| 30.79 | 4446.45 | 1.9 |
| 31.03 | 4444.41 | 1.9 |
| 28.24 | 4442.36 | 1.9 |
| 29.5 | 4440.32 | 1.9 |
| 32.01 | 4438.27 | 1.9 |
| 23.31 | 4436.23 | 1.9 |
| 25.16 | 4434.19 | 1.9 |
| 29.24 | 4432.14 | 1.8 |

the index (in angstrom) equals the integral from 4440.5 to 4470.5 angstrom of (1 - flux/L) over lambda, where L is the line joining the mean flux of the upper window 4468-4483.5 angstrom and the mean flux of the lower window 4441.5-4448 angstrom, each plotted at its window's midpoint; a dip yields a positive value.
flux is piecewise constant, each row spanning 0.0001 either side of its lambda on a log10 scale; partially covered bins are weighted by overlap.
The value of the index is 1.19 angstrom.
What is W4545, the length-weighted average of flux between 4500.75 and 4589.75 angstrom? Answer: 32.2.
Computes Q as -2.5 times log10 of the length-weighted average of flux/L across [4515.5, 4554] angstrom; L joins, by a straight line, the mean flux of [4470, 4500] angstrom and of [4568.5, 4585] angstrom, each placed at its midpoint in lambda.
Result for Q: 0.01 mag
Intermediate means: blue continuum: 32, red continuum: 32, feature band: 31.7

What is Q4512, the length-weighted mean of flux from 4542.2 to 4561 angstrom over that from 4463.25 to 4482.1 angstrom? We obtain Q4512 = 0.99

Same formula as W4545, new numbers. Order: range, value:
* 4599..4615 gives 31.9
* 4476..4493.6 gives 32.4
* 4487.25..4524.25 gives 32.6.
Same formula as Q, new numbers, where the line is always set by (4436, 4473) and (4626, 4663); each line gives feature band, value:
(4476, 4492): -0.08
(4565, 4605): -0.03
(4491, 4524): -0.08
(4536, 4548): -0.06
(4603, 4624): -0.01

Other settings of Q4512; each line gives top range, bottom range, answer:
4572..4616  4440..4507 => 1.04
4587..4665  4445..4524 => 1.02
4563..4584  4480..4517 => 1.00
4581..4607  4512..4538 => 1.02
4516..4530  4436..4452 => 1.07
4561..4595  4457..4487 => 1.04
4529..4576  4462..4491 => 1.01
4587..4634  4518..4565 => 1.02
